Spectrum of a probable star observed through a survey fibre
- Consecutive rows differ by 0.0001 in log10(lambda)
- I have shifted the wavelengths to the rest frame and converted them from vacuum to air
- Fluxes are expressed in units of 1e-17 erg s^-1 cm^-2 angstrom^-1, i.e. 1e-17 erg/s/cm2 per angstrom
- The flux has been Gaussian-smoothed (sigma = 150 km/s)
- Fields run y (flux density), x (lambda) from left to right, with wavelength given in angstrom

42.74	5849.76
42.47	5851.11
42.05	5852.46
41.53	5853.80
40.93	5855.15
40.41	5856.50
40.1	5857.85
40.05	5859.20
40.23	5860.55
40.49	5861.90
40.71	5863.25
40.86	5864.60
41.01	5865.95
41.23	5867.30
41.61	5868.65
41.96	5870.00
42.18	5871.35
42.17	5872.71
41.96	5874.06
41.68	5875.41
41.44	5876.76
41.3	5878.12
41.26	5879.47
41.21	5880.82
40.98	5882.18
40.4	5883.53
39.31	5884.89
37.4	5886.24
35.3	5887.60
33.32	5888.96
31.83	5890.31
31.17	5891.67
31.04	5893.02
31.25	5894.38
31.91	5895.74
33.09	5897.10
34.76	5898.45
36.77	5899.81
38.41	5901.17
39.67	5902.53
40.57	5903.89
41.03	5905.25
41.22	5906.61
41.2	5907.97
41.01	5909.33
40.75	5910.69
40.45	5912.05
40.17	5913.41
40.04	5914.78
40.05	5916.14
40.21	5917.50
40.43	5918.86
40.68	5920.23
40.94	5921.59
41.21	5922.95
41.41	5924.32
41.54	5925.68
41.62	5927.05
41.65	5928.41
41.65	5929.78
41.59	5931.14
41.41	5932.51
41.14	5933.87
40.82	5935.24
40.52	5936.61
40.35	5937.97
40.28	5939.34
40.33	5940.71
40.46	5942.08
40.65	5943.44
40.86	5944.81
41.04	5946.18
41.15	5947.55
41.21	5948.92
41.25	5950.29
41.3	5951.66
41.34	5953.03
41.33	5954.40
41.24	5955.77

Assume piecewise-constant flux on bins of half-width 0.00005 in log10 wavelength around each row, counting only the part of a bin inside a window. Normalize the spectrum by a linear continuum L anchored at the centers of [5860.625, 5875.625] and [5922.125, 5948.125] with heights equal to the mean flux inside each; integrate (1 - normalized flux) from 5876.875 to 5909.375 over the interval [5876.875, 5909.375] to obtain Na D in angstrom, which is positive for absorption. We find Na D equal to 3.1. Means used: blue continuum 41.4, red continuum 41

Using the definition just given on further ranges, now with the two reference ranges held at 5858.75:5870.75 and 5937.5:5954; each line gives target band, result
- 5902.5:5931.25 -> 0.0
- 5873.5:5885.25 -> 0.0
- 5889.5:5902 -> 2.3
